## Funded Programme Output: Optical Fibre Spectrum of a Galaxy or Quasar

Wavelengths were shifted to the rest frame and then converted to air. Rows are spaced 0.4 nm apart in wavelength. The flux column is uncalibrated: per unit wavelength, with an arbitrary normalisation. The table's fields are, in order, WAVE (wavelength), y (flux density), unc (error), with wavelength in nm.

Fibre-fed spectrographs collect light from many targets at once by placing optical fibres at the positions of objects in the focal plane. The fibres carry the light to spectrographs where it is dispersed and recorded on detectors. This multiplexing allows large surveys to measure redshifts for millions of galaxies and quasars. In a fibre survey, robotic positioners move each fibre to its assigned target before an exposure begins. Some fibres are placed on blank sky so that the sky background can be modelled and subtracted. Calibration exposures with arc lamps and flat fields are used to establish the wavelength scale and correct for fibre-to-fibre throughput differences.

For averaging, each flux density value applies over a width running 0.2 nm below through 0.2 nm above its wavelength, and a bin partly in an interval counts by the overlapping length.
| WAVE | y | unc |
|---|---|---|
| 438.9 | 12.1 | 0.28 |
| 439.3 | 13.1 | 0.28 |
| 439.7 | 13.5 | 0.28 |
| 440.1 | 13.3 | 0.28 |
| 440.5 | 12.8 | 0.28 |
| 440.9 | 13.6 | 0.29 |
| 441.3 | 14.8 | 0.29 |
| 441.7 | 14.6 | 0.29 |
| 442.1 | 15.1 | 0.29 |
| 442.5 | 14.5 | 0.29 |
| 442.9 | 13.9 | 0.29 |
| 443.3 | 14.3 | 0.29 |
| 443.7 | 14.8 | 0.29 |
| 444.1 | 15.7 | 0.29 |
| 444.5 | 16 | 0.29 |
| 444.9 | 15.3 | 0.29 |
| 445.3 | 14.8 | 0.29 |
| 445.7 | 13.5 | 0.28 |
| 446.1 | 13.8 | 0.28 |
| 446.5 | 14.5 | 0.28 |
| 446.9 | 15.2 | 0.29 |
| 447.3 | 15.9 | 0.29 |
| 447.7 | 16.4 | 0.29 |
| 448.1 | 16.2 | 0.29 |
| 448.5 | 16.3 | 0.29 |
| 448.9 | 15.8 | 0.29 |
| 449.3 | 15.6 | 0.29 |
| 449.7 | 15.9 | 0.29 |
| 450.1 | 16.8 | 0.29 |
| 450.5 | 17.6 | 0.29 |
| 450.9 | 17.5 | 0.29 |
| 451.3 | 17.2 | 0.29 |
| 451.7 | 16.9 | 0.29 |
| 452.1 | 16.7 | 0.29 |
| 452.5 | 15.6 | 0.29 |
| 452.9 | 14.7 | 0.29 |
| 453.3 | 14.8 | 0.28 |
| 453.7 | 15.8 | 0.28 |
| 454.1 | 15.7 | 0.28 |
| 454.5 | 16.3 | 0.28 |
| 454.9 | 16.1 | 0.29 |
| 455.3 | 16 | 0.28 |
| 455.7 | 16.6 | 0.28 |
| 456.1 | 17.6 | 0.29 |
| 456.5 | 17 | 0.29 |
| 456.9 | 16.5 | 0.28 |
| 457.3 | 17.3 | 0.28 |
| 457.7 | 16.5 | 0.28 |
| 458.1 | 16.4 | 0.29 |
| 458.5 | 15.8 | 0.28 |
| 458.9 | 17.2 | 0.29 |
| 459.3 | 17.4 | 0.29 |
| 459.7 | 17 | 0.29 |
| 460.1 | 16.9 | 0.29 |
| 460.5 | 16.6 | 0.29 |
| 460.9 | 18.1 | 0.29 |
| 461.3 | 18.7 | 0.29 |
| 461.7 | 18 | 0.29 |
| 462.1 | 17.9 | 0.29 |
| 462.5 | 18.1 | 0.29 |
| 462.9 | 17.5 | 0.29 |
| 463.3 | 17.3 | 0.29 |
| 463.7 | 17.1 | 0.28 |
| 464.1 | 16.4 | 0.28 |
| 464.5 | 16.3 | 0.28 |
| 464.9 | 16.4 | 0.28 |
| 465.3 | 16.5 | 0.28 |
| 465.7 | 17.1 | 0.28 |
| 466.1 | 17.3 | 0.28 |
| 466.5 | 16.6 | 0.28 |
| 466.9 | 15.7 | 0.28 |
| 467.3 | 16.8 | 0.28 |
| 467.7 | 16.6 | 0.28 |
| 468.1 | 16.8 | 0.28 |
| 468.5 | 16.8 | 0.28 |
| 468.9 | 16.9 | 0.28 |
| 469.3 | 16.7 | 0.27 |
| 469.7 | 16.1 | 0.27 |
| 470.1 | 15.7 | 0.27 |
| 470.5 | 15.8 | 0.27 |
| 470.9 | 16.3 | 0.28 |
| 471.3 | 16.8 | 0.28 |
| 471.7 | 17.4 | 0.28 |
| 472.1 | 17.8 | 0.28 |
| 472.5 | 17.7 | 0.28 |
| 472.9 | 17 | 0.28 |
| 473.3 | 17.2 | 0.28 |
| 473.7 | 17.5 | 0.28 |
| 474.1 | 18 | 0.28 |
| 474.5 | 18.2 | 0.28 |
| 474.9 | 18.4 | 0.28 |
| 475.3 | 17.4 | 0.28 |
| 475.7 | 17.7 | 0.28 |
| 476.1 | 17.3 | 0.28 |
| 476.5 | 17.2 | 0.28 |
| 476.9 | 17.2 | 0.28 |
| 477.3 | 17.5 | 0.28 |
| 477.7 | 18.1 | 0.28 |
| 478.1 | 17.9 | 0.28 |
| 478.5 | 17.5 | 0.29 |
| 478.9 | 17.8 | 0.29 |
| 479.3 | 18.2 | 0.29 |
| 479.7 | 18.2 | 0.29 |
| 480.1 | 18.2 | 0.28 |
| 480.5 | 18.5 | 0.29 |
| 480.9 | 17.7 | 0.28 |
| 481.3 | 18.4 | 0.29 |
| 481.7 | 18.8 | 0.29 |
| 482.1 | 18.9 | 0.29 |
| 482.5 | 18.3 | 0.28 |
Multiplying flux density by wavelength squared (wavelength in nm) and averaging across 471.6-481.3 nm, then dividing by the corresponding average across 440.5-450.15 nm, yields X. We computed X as 1.35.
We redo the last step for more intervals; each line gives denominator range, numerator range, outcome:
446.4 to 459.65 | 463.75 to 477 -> 1.12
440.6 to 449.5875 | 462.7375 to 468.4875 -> 1.22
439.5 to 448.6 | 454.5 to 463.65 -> 1.24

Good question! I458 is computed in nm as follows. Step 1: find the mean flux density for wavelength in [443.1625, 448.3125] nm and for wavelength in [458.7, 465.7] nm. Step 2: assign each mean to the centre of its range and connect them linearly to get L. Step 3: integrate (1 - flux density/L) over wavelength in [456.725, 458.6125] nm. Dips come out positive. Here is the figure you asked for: 0.02 nm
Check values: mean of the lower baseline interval 15.1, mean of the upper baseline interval 17.3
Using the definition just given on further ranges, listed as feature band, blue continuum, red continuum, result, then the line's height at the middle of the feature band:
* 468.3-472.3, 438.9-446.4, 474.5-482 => 0.108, 17.1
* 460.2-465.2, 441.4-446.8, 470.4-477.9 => -0.296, 16.4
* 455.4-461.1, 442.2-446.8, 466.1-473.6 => -0.404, 15.8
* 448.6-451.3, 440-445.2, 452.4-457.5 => -0.185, 15.5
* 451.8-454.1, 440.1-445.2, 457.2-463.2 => 0.081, 16.2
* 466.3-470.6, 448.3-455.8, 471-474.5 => 0.189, 17.2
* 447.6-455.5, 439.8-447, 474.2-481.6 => -0.488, 15.3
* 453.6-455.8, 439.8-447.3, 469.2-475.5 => -0.079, 15.5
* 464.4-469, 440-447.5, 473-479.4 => 0.031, 16.8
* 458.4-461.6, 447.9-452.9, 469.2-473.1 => -0.137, 16.6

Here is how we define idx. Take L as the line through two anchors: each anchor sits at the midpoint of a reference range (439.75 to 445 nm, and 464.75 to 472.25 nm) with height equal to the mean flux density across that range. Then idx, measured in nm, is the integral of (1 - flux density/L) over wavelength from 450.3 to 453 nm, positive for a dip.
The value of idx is -0.25 nm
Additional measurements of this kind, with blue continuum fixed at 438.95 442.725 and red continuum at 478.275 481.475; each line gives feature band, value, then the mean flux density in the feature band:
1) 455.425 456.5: -0.106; 17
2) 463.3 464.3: -0.033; 16.9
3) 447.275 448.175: -0.100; 16.2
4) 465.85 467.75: 0.004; 16.6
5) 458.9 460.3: -0.110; 17.1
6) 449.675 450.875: -0.172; 17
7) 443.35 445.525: -0.152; 15.2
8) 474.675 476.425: -0.008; 17.7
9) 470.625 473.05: 0.009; 17.1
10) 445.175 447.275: -0.006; 14.5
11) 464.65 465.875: -0.012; 16.6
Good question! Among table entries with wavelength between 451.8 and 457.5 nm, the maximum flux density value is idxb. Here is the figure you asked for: 17.6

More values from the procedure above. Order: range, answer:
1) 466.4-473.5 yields 17.8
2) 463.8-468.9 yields 17.3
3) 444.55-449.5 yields 16.4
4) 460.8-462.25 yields 18.7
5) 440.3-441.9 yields 14.8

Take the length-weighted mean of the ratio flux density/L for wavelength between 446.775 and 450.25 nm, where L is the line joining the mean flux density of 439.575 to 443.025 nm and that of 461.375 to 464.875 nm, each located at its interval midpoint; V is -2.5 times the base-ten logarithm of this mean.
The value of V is -0.06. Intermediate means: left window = 14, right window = 17.3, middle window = 16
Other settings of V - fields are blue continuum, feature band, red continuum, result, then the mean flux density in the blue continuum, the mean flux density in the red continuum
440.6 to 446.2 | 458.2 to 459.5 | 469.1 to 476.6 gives -0.05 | 14.6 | 17.2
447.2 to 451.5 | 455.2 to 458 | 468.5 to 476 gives -0.01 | 16.5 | 17.1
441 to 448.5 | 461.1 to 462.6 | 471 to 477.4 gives -0.11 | 15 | 17.5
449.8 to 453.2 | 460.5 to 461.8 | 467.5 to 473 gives -0.09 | 16.6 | 16.7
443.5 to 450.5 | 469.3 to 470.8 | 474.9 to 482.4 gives 0.08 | 15.5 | 17.9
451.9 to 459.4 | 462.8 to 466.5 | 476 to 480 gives 0.00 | 16.3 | 17.7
